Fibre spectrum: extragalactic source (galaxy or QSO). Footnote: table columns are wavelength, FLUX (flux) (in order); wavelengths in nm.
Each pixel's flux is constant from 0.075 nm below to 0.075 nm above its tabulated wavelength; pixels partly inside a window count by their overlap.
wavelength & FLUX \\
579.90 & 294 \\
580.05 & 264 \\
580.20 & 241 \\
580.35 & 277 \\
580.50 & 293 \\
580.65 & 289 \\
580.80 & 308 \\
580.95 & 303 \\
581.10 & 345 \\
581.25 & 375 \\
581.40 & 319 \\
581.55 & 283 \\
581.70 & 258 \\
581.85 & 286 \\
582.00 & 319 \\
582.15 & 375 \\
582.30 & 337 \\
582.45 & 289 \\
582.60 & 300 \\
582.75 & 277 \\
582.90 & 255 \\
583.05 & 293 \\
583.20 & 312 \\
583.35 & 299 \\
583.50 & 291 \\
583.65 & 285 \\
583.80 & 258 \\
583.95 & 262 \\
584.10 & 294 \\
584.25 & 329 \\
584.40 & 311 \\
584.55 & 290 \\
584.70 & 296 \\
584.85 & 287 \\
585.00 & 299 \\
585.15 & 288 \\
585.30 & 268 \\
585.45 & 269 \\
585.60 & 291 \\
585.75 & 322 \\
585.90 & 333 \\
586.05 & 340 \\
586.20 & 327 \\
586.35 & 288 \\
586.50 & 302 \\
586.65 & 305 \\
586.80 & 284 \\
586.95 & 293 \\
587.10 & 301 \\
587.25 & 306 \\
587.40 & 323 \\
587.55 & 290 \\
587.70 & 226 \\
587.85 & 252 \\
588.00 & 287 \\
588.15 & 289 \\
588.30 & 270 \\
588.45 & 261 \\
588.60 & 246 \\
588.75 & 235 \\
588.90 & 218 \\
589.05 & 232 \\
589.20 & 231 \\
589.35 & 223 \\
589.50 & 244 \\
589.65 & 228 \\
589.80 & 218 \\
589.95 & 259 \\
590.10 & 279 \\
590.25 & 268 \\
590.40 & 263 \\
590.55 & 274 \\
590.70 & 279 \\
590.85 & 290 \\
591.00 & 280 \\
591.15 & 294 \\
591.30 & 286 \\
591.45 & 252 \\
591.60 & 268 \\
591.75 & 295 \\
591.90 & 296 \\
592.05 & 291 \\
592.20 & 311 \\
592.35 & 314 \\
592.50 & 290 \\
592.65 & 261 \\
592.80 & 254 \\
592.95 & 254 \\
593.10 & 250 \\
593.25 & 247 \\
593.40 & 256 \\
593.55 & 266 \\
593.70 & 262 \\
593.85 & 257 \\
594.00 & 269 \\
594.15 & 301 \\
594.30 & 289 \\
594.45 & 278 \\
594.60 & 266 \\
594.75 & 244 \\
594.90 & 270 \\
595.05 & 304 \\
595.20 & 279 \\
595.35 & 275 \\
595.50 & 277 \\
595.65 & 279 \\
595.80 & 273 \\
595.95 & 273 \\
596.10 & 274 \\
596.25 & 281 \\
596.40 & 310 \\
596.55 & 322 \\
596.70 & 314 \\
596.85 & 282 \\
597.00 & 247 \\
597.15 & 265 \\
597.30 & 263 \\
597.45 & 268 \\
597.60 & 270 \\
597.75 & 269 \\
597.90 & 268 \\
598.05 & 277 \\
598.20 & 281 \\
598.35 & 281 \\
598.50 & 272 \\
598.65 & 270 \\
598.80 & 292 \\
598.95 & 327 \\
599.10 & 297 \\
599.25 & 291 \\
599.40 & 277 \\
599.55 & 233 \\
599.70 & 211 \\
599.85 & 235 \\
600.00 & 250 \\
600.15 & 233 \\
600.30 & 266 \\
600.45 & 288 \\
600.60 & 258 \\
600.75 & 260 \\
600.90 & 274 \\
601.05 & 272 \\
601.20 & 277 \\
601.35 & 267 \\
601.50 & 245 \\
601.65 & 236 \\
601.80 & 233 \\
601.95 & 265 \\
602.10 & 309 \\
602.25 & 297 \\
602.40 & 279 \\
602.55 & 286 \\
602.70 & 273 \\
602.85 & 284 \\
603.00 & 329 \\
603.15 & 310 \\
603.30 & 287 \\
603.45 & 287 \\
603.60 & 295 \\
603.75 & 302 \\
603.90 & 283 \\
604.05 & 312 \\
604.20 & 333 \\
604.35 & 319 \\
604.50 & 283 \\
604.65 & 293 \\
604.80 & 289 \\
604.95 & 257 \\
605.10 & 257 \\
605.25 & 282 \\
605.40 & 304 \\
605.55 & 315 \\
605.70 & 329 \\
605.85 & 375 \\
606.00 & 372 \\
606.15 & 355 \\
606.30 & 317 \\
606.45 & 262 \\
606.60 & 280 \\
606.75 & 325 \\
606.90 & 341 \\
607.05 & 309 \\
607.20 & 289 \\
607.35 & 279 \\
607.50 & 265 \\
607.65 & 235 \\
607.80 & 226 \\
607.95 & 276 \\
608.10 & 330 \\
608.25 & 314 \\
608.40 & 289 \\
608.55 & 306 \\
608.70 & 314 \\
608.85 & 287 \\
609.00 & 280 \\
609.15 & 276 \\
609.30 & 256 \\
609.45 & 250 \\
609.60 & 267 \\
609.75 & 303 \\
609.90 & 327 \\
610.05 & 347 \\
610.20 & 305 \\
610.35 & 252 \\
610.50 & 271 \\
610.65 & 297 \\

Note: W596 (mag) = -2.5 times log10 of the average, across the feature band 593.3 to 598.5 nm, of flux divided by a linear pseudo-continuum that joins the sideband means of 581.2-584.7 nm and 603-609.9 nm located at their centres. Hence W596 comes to 0.08 mag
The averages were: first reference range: 299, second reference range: 297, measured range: 276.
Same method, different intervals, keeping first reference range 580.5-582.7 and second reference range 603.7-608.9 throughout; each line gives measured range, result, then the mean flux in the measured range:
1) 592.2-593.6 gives 0.15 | 268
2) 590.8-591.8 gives 0.10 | 280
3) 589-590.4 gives 0.25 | 244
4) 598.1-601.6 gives 0.14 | 268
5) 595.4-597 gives 0.07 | 286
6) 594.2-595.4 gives 0.11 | 276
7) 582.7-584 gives 0.11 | 282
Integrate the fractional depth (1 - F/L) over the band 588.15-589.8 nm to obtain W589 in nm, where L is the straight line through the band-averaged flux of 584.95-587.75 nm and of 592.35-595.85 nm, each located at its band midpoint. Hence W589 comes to 0.28 nm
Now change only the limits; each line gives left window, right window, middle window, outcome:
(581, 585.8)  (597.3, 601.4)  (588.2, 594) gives 0.42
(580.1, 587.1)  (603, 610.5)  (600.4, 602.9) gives 0.23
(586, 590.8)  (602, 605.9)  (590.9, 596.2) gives 0.07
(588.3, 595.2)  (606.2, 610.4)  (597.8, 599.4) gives -0.05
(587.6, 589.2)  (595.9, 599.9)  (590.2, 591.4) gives -0.10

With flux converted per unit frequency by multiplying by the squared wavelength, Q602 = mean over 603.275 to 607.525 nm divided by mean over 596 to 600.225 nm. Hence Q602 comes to 1.1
